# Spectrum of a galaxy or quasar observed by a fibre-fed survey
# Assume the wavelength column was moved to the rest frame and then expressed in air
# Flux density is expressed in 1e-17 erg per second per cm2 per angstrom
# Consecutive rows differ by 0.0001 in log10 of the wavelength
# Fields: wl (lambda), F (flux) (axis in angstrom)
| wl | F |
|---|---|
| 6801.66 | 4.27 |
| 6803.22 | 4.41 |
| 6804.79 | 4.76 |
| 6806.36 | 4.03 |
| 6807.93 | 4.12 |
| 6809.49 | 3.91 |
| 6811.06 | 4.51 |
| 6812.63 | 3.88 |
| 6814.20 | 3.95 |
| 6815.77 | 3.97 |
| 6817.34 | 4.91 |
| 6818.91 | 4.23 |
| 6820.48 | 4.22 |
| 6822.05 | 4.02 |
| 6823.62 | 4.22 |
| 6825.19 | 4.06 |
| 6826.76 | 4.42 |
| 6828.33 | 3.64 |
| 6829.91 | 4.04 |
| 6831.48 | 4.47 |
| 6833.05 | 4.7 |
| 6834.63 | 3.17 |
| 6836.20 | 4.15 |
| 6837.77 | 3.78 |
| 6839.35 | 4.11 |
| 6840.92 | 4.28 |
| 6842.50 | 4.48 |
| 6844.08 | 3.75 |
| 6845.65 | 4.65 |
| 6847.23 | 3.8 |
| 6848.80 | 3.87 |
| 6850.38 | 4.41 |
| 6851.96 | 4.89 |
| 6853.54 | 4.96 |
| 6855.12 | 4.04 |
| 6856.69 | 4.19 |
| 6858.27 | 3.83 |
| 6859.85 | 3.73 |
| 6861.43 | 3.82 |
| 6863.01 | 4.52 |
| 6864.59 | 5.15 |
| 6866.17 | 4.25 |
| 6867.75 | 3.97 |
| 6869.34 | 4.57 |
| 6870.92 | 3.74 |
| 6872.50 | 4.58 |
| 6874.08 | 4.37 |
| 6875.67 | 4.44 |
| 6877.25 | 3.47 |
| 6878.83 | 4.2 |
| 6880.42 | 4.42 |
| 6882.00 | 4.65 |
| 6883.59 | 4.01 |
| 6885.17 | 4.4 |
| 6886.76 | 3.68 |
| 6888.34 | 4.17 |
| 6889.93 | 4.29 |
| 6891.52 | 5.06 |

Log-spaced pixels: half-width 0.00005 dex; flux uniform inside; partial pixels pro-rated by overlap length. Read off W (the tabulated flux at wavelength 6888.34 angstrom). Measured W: 4.17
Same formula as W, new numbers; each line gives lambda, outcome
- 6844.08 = 3.75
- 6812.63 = 3.88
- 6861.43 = 3.82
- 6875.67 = 4.44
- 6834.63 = 3.17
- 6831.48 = 4.47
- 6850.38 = 4.41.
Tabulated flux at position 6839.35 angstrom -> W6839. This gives 4.11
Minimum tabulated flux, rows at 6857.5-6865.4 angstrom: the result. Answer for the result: 3.73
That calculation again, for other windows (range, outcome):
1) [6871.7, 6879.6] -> 3.47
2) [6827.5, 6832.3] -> 3.64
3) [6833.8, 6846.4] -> 3.17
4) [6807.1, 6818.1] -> 3.88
